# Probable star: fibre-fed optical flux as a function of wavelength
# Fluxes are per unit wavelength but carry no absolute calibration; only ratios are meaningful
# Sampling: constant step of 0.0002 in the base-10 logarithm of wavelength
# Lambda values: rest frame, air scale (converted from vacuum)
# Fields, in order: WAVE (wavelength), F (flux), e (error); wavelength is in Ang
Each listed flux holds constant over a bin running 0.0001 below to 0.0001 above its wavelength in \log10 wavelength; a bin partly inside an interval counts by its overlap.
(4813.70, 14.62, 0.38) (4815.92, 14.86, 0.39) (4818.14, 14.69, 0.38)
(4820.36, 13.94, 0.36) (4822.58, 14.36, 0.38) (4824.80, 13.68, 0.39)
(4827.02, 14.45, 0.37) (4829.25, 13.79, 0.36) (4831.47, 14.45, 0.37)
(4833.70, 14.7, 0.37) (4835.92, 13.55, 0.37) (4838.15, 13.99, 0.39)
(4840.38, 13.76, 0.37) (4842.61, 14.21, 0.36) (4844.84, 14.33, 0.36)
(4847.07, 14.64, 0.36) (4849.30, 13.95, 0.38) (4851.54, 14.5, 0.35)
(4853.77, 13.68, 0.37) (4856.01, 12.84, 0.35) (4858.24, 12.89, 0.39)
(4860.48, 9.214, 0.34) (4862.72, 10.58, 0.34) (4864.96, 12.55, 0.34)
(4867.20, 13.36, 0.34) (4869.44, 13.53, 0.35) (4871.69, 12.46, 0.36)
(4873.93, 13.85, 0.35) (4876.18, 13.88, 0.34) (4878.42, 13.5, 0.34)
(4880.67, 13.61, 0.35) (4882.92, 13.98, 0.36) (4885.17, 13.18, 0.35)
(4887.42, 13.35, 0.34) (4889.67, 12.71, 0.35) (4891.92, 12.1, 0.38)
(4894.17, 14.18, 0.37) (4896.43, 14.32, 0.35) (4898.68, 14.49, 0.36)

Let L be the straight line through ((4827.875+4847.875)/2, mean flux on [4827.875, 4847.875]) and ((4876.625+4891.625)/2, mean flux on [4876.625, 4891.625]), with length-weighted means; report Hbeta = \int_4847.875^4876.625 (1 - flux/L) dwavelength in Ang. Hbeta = 1.8 Ang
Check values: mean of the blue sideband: 14.2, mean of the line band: 12.9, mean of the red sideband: 13.3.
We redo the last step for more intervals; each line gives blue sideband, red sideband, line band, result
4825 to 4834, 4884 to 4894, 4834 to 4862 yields 0.81 Ang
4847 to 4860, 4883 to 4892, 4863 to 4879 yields 0.11 Ang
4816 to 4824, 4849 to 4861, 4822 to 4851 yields -0.96 Ang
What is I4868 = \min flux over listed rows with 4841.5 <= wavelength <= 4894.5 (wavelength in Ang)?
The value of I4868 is 9.214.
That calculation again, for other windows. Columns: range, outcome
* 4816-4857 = 12.84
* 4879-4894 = 12.1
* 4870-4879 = 12.46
